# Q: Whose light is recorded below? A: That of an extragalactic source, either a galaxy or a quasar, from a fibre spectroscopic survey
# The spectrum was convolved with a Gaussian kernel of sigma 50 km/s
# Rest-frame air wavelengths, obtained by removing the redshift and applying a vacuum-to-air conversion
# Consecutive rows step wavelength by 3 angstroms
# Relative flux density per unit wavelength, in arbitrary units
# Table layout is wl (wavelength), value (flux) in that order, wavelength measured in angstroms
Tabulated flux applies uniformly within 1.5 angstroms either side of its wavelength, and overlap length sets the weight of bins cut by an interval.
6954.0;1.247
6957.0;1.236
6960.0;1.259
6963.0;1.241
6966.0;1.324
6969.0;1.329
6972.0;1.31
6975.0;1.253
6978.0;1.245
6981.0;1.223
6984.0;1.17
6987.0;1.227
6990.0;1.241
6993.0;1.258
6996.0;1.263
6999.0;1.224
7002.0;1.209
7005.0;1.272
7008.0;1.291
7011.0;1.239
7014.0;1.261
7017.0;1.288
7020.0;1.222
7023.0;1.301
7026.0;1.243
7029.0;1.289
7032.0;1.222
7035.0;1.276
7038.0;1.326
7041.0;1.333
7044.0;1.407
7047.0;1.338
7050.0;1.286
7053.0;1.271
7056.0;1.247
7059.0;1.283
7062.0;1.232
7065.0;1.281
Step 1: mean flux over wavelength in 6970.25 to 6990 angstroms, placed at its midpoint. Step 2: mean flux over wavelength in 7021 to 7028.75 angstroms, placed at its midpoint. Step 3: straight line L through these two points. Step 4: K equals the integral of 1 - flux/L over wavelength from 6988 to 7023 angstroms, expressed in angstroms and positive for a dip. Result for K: 0.1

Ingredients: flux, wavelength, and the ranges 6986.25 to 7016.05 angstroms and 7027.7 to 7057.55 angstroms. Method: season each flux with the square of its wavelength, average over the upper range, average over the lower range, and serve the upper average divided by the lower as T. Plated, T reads 1.1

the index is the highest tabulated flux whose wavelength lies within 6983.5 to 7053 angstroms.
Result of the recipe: 1.407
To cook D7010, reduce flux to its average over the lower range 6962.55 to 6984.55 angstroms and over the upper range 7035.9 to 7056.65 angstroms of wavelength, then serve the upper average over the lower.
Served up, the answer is 1.0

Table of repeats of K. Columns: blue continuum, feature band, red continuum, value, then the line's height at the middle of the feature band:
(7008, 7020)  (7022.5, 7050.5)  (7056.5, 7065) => -0.9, 1.26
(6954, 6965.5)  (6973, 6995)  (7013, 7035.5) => 0.4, 1.26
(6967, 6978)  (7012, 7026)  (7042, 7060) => 0.4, 1.3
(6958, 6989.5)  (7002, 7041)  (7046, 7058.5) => 0.1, 1.27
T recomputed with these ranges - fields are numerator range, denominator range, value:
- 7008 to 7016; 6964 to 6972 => 0.97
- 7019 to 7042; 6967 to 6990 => 1.03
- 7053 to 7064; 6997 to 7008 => 1.03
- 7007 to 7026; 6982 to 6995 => 1.04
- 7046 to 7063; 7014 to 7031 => 1.02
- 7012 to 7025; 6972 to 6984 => 1.03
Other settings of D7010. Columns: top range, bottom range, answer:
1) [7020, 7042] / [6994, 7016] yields 1.02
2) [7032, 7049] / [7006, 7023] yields 1.05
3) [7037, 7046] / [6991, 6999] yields 1.08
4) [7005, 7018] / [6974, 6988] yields 1.04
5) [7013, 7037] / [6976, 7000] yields 1.03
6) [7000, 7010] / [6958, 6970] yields 0.98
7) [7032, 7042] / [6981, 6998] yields 1.05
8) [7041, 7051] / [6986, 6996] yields 1.08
